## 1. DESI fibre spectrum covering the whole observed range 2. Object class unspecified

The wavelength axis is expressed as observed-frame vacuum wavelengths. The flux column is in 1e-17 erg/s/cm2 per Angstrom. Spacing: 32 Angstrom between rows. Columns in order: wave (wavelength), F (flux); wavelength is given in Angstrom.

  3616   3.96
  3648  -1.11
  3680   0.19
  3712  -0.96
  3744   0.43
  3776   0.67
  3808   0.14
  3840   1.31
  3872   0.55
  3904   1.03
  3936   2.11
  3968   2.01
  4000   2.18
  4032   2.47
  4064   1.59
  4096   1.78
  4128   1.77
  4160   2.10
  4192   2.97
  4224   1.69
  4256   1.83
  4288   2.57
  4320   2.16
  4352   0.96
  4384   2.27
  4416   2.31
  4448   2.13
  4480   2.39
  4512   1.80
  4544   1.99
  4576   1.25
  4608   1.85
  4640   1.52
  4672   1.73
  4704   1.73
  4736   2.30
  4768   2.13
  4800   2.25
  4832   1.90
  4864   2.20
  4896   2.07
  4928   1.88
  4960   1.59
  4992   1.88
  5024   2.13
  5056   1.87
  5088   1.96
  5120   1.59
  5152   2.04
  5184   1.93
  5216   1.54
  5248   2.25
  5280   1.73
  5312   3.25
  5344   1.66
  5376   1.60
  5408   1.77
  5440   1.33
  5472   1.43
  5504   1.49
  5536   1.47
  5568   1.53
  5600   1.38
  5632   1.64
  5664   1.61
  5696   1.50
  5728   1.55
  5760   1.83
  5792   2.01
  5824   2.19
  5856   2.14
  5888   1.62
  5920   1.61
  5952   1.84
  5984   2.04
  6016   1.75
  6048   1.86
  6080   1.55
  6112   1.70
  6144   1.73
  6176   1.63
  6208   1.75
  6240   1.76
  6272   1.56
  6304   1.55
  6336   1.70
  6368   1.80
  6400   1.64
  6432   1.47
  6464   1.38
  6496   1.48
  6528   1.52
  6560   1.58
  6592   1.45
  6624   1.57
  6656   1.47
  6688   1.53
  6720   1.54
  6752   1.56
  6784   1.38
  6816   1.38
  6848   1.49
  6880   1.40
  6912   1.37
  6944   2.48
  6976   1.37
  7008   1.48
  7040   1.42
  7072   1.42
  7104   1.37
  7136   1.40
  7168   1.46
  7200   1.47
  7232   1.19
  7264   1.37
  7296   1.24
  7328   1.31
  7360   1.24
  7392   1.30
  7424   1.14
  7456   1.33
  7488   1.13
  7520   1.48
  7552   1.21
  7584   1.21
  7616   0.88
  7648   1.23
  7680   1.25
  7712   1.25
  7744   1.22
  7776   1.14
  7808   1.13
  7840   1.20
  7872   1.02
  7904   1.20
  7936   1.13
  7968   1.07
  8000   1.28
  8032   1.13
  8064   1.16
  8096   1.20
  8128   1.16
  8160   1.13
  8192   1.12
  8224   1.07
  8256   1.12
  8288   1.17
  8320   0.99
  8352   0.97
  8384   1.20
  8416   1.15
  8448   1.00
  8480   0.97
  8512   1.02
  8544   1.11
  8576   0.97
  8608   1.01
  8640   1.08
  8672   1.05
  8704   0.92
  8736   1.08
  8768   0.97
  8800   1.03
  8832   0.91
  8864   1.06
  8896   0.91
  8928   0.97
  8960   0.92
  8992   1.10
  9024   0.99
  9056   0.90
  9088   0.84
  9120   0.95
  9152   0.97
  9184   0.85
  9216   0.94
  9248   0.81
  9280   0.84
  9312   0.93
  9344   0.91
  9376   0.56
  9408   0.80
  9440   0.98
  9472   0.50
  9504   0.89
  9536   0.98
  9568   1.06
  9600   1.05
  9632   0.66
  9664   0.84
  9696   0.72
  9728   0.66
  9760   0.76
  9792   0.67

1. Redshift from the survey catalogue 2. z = 0.059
